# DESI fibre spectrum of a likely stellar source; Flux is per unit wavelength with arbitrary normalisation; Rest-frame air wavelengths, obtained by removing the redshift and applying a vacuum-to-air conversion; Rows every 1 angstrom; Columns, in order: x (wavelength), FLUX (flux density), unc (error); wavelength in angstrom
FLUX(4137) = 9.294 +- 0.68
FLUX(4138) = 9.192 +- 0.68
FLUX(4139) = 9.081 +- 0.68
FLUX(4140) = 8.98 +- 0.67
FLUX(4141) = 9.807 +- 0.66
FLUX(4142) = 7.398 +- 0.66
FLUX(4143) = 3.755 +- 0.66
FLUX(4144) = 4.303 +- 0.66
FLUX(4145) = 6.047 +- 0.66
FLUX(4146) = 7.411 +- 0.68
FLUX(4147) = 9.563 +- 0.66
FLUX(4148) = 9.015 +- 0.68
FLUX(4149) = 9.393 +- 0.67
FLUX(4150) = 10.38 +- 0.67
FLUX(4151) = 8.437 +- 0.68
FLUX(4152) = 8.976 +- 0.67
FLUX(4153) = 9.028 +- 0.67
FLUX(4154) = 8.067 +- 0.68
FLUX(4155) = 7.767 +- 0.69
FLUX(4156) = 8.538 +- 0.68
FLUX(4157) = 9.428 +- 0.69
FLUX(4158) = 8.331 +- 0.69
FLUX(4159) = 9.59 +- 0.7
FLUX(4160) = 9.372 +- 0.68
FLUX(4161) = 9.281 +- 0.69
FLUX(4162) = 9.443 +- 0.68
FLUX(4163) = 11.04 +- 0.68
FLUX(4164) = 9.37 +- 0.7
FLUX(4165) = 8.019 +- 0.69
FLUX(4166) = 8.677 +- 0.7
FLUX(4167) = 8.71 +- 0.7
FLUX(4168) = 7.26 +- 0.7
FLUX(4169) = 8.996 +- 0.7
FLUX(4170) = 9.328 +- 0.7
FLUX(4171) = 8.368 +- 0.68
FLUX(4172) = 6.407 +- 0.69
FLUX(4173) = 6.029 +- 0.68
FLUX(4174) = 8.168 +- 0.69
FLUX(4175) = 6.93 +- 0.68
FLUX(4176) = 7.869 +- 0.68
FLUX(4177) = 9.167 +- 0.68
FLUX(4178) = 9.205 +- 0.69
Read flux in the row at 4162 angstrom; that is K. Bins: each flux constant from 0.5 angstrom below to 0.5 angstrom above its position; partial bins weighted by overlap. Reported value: 9.443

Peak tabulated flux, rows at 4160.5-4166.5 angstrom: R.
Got 11.04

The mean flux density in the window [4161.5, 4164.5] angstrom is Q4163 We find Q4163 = 9.95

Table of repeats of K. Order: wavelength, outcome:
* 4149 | 9.393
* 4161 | 9.281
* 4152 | 8.976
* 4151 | 8.437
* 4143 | 3.755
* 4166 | 8.677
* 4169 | 8.996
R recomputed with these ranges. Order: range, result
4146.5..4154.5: 10.38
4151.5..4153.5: 9.028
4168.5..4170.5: 9.328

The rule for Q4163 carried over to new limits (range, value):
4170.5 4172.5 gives 7.39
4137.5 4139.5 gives 9.14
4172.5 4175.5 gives 7.04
